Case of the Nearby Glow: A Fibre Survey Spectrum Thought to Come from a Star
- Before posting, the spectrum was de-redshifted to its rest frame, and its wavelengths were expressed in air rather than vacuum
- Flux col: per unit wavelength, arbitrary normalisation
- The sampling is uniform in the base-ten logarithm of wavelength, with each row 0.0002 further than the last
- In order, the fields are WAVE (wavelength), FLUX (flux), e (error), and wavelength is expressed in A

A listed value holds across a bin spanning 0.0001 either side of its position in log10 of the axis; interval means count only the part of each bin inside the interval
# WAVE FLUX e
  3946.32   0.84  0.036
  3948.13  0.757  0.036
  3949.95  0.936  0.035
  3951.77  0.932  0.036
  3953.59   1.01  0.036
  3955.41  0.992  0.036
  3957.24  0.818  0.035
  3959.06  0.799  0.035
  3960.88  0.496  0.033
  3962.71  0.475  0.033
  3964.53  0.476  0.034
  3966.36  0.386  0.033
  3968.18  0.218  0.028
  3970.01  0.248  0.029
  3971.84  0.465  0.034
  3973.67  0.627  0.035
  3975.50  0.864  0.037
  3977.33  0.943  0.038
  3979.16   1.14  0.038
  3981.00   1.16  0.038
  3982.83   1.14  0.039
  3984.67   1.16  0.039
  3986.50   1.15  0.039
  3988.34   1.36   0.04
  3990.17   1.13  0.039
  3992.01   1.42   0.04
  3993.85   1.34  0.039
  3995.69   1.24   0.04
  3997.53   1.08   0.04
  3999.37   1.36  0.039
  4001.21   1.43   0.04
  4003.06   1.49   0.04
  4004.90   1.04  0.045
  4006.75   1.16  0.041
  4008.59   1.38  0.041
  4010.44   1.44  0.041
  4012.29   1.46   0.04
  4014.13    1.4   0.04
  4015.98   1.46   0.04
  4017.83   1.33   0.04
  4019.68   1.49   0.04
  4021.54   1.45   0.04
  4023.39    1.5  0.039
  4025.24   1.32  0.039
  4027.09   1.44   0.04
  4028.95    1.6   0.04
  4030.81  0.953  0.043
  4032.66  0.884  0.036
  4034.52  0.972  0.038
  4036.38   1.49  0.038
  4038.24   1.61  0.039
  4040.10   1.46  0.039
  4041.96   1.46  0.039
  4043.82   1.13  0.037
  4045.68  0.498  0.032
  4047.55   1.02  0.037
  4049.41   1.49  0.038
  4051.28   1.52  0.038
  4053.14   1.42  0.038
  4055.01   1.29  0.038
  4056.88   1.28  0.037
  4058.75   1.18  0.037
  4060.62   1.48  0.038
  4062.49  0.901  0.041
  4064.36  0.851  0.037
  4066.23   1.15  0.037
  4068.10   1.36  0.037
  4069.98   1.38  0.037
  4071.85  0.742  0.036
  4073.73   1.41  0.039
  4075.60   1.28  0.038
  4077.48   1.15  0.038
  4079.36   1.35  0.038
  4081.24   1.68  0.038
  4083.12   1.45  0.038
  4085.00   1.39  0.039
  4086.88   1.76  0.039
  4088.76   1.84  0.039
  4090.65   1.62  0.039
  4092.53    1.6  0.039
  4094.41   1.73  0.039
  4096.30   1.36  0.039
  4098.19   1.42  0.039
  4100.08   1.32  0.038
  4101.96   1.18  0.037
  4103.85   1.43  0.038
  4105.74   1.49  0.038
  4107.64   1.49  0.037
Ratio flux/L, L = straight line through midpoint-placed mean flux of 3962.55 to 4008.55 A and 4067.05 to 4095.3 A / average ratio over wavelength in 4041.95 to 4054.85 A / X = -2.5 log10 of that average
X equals 0.08 mag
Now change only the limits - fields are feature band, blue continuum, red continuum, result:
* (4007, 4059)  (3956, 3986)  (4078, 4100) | -0.16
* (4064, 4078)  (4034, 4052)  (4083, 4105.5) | 0.19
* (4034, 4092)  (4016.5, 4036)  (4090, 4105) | 0.05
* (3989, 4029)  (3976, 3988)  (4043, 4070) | -0.18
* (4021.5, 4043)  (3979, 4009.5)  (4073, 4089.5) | 0.01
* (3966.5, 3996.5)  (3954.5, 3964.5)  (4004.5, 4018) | 0.05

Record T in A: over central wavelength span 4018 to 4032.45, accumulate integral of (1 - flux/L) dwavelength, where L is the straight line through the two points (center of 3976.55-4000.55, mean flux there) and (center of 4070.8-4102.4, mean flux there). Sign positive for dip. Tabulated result -0.8 A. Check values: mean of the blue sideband 1.21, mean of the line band 1.36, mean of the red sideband 1.43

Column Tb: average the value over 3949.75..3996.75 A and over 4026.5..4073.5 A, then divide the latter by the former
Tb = 1.4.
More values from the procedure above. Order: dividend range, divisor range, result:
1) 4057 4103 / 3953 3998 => 1.54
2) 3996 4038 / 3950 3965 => 1.73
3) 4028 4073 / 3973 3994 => 1.09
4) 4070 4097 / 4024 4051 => 1.17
